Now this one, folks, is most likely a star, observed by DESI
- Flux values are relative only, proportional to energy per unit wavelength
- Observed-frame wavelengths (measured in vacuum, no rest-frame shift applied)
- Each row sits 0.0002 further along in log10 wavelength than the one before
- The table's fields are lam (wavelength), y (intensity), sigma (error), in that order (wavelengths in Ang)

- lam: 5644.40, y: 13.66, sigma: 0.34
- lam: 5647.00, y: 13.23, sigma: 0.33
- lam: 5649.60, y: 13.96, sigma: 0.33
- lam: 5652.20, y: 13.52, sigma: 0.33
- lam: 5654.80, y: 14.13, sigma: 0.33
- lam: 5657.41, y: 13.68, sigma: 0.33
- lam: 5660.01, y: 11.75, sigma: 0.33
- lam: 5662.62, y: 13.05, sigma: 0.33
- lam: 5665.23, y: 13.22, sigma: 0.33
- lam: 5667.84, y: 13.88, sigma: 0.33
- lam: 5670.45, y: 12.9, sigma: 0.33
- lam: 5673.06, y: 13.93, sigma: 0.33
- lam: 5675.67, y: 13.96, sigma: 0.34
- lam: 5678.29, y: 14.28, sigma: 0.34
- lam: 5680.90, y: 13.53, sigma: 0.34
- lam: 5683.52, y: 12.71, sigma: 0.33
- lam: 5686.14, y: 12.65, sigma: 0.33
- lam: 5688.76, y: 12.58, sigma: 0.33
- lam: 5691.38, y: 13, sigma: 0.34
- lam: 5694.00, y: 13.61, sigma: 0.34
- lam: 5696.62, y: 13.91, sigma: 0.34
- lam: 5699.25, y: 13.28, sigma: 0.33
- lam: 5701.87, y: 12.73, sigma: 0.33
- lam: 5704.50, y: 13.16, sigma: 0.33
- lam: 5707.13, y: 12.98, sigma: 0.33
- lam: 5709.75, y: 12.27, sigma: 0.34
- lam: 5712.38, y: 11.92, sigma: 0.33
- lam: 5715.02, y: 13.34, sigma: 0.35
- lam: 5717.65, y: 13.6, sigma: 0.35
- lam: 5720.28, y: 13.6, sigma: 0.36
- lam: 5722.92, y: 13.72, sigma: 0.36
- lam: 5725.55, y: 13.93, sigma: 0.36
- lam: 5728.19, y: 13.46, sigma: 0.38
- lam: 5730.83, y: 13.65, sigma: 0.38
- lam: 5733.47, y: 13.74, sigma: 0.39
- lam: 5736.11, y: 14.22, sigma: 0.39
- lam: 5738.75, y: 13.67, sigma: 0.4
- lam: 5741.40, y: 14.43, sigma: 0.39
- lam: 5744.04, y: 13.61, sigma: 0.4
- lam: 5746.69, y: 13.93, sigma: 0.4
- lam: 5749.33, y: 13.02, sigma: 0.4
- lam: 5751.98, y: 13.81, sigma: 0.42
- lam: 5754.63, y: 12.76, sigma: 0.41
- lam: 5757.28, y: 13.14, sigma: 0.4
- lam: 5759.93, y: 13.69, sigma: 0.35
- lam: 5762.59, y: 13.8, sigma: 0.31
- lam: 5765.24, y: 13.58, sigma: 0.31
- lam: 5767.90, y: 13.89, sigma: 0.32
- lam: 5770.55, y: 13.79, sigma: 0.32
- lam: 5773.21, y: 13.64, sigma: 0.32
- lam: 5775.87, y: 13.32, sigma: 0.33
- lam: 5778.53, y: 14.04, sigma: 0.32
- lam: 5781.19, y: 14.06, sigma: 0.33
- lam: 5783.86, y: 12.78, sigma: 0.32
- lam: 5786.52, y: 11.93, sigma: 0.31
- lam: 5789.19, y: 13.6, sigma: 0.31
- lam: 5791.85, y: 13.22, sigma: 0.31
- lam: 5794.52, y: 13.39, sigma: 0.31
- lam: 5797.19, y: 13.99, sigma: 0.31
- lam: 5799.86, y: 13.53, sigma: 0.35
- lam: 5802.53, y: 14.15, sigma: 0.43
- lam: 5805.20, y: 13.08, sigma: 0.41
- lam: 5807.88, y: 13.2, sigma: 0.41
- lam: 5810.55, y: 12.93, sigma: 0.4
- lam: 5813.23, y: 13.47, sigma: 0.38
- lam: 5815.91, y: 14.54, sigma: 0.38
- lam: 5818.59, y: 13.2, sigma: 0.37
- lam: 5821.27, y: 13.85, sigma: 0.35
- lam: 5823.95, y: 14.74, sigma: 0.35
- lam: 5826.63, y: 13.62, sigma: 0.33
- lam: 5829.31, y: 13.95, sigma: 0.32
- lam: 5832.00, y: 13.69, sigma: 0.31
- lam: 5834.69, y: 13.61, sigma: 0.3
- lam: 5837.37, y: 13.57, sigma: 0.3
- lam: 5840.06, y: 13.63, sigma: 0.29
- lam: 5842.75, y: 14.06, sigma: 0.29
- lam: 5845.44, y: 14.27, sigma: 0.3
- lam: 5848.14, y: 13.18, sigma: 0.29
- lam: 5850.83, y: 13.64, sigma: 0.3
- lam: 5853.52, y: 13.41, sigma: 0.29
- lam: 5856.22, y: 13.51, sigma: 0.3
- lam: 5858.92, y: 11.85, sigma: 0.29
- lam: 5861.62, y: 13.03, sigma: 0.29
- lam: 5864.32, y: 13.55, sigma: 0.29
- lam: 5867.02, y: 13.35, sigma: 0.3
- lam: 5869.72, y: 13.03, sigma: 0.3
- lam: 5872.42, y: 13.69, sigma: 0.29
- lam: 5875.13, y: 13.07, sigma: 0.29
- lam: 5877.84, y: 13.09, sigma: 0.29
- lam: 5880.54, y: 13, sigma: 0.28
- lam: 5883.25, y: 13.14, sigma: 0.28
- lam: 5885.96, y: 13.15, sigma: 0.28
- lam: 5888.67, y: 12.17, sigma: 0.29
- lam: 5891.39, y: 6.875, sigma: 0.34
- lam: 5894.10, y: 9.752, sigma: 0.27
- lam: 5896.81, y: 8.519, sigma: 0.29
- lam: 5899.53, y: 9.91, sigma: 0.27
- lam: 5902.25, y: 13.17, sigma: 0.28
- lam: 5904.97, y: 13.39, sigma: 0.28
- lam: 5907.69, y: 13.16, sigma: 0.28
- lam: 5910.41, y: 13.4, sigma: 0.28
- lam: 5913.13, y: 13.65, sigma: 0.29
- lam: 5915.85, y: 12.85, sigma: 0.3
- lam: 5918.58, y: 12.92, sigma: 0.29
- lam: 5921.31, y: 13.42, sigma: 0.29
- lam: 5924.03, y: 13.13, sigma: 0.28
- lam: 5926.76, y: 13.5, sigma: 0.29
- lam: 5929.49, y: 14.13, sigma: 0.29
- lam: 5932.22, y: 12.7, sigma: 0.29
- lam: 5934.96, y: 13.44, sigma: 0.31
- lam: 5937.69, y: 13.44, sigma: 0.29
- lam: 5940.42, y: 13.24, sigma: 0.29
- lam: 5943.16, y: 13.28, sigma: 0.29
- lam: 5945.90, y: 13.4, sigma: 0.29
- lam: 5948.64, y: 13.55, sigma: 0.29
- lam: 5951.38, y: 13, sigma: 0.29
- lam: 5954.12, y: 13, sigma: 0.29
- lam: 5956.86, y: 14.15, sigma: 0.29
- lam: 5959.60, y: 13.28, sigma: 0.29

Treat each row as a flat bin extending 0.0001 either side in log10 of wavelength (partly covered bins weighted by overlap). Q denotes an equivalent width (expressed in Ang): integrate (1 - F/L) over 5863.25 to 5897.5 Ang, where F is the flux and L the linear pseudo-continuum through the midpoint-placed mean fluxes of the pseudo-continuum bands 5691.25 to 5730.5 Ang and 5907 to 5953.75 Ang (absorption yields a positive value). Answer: 3.1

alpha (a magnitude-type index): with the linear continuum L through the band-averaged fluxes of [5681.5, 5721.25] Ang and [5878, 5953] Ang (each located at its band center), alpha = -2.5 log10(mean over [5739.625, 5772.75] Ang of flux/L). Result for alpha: -0.058 mag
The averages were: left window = 13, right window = 12.6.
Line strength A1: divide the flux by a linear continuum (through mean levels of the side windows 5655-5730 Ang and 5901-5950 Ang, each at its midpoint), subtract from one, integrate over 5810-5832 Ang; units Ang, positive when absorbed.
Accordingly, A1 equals -0.9 Ang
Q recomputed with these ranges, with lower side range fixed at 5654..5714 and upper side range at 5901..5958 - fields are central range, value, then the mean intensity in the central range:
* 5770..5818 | -0.8 Ang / 13.5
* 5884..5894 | 1.9 Ang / 10.8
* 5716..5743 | -1.2 Ang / 13.8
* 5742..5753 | -0.4 Ang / 13.6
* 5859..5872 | 0.1 Ang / 13.1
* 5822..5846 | -1.1 Ang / 13.9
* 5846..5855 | -0.1 Ang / 13.5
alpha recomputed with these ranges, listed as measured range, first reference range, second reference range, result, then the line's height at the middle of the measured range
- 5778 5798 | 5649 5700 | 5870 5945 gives -0.03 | 13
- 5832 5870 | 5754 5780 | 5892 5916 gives -0.08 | 12.5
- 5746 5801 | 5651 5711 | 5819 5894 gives -0.02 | 13.2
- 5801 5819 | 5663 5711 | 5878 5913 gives -0.10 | 12.4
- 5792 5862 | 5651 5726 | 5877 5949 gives -0.06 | 12.8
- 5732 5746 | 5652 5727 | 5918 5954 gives -0.05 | 13.3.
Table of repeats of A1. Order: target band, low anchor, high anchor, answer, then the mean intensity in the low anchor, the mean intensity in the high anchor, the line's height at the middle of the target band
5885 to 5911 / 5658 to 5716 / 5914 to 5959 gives 4.0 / 13.1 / 13.3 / 13.3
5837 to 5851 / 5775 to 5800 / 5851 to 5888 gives -0.6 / 13.4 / 13.1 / 13.2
